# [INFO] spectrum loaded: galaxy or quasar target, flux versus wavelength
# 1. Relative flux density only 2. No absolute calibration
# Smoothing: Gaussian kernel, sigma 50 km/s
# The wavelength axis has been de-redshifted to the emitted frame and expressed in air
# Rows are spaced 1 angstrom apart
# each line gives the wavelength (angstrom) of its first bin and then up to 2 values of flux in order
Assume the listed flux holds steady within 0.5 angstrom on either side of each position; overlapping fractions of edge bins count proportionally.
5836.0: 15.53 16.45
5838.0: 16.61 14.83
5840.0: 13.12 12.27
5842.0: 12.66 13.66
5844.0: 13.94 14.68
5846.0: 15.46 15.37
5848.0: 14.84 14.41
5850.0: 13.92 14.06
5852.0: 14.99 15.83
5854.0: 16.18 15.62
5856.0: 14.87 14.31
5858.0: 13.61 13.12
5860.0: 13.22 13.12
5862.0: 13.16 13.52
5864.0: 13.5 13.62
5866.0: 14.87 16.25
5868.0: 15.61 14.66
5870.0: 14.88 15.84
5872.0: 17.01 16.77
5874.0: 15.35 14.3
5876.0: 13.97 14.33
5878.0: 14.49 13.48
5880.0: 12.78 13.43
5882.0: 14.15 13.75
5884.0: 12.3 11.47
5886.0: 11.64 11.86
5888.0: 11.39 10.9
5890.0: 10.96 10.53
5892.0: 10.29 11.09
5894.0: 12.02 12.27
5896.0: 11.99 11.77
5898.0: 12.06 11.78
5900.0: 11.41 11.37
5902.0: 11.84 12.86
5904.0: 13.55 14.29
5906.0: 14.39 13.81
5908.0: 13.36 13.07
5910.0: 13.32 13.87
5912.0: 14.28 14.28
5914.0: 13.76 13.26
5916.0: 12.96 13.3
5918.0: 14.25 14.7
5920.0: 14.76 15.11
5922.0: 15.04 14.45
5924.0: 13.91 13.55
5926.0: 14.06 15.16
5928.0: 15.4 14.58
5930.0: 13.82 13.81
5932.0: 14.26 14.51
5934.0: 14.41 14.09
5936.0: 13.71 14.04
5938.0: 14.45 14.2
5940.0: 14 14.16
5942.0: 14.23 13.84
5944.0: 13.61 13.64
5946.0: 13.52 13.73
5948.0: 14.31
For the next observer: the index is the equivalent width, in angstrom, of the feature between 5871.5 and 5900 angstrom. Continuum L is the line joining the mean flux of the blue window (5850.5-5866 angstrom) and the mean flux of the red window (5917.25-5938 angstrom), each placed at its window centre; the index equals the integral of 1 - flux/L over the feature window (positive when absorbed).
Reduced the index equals 3.0 angstrom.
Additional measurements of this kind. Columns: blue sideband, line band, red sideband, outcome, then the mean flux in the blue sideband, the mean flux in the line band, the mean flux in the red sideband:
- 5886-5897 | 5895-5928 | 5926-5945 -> -2.15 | 11.4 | 13.5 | 14.2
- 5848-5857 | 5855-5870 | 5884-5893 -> -0.33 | 14.9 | 14.2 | 11.2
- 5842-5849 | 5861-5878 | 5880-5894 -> -2.40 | 14.5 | 14.8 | 11.9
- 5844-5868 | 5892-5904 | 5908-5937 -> 2.01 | 14.5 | 11.9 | 14.1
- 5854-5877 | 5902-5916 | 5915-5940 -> 0.73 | 14.6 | 13.6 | 14.2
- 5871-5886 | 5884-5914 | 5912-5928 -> 3.80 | 14.1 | 12.4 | 14.2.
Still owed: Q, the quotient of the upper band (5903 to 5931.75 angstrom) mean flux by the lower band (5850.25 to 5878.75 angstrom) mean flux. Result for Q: 0.96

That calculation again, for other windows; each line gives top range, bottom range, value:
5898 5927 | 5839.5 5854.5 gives 0.95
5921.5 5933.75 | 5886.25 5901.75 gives 1.26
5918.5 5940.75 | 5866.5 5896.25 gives 1.08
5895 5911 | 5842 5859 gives 0.87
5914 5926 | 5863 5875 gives 0.93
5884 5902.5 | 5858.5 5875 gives 0.79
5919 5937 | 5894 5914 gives 1.11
